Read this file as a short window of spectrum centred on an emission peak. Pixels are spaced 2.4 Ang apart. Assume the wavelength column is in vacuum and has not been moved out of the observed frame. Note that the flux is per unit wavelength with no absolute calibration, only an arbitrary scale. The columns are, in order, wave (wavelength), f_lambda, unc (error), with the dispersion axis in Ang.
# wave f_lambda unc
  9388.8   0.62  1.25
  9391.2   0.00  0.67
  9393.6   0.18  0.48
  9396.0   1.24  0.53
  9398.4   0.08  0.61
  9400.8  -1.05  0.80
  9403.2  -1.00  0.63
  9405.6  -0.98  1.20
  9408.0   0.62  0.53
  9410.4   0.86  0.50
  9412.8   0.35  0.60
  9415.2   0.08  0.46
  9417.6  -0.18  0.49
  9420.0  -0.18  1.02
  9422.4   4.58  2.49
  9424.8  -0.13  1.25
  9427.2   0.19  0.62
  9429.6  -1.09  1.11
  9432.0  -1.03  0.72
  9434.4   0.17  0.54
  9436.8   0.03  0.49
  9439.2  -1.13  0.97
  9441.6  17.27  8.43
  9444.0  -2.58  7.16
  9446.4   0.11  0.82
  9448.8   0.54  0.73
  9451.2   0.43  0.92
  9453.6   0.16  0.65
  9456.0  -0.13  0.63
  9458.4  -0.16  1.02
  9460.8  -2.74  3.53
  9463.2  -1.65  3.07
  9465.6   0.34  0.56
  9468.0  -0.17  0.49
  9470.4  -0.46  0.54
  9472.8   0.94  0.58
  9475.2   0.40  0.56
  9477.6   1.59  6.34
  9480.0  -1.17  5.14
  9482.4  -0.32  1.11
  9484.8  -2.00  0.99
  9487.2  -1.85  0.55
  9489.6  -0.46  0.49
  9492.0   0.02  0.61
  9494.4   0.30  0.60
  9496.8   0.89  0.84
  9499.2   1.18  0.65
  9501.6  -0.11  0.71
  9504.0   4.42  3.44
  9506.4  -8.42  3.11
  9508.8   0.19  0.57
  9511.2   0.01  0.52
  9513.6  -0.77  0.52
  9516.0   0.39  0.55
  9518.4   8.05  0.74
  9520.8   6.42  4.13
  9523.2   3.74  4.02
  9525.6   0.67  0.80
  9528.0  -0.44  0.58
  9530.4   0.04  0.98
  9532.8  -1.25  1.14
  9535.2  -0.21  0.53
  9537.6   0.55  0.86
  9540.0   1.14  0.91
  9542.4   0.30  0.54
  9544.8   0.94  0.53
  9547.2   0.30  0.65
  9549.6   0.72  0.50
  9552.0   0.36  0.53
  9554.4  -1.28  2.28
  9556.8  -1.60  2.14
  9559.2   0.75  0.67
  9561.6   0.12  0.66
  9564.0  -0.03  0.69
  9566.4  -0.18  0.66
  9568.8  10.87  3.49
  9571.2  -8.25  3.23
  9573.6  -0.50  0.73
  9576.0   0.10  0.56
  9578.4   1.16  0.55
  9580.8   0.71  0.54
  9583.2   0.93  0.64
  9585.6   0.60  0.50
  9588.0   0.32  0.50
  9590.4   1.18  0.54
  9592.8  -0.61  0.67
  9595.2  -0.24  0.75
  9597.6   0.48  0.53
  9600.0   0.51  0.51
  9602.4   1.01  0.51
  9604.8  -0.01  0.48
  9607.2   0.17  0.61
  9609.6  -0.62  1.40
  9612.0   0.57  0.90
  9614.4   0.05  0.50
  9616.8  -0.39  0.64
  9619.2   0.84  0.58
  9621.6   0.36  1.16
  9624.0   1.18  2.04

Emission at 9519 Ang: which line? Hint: H-alpha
